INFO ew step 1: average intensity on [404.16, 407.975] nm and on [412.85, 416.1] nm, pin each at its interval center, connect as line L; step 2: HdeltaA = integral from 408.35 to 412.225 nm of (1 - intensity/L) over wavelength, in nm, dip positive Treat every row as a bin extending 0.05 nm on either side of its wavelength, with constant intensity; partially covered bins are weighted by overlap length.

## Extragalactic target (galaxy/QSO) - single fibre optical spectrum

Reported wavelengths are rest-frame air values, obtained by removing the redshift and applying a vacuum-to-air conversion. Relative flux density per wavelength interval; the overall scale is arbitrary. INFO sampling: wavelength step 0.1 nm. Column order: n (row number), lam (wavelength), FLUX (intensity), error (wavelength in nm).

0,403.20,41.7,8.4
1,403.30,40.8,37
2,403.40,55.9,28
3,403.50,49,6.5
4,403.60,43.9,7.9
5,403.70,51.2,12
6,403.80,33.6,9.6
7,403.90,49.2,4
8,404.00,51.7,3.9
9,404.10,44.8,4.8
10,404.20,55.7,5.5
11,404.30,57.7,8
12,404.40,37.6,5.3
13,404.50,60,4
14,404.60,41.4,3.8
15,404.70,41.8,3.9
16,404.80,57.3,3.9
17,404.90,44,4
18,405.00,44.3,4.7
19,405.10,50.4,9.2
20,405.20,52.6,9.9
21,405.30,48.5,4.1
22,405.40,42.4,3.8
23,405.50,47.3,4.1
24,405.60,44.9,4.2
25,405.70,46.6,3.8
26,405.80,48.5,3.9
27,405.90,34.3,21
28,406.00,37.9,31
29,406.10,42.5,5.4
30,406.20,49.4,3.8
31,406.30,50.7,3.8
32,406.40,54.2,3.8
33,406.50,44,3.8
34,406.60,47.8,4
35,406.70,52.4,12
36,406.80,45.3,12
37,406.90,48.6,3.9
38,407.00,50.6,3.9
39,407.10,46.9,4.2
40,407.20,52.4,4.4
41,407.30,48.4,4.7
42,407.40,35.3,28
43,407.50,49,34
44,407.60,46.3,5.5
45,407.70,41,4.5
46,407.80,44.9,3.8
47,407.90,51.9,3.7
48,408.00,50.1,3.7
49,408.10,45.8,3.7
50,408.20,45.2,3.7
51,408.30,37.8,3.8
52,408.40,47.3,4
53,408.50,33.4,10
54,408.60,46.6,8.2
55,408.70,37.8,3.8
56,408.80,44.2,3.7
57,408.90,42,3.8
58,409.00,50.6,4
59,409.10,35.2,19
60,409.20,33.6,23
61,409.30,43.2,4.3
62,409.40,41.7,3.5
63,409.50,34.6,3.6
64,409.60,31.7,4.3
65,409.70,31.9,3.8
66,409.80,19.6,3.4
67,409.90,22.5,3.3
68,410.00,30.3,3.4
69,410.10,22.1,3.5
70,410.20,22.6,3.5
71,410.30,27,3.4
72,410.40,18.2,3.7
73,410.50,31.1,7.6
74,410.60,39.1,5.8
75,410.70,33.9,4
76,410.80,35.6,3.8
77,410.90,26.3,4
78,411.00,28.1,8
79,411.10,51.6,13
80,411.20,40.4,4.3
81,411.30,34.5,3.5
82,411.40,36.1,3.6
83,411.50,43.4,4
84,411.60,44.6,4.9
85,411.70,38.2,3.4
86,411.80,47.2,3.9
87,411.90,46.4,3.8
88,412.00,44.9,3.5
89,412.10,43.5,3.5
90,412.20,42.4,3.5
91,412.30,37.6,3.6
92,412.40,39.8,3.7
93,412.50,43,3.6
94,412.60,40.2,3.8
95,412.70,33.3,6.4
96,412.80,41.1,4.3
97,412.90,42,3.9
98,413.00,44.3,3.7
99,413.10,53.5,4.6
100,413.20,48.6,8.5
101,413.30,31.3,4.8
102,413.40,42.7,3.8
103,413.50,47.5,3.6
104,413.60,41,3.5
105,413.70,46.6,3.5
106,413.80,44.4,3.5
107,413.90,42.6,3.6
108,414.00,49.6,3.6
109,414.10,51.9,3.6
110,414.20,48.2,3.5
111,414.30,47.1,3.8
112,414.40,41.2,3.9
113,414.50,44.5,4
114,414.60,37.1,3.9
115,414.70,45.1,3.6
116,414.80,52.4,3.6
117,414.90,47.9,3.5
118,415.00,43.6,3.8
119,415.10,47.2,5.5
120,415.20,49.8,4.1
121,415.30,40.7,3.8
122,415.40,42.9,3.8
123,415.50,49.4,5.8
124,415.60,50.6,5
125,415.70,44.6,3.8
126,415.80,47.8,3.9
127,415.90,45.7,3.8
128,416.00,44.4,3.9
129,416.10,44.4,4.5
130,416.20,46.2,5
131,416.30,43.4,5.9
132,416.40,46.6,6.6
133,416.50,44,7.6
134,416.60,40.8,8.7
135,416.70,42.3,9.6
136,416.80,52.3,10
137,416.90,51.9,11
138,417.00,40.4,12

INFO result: 0.83 nm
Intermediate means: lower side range 47.2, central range 36.5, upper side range 45.5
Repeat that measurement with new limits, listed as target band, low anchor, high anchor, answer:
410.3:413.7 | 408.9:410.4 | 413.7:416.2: -0.13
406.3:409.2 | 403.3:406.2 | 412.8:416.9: 0.07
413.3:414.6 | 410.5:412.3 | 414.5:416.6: -0.05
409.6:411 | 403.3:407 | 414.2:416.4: 0.56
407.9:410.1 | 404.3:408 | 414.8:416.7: 0.39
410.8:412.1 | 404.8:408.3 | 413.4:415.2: 0.17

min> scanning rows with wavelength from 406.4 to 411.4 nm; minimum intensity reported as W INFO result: 18.2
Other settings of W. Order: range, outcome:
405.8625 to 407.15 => 34.3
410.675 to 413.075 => 26.3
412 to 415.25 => 31.3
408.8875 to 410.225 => 19.6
